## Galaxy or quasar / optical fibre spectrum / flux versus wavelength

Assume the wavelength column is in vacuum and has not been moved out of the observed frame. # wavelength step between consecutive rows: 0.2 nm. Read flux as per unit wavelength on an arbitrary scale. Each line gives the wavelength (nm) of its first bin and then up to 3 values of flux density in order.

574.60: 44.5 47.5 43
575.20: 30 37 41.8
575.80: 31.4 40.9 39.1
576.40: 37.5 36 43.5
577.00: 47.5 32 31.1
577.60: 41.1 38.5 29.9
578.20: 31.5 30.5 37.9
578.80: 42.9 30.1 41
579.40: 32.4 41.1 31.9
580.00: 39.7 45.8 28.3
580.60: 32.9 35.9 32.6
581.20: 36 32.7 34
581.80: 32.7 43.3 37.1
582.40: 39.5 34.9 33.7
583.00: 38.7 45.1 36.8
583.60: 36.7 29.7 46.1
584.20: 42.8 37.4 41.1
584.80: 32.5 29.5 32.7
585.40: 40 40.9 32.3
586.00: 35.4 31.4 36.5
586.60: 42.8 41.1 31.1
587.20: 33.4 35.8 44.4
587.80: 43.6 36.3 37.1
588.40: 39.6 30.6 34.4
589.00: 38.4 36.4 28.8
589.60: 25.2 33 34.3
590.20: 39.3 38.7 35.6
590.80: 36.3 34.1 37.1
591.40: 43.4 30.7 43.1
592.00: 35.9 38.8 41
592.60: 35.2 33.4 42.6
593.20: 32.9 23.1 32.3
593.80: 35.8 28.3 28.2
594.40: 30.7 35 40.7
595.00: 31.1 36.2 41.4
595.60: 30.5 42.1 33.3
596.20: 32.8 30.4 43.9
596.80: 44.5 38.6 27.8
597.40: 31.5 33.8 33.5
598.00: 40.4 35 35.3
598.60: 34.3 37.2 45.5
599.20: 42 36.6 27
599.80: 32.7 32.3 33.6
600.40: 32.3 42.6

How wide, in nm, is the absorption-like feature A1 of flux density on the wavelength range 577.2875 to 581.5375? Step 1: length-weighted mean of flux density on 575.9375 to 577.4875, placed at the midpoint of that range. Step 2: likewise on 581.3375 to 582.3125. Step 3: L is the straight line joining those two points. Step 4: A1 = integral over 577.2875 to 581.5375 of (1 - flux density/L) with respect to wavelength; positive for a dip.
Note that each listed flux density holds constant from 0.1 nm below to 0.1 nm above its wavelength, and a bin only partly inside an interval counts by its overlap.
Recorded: 0.21 nm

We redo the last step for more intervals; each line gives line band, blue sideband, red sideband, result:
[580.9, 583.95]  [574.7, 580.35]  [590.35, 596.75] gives 0.04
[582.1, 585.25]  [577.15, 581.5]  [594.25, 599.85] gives -0.16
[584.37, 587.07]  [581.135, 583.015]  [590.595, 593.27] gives 0.04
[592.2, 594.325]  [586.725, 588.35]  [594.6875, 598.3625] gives 0.18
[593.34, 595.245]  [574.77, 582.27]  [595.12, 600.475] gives 0.20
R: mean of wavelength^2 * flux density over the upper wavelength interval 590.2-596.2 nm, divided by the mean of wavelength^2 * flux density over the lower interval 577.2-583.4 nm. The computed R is 1.03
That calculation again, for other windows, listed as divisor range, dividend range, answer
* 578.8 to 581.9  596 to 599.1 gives 1.08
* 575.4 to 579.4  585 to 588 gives 1.03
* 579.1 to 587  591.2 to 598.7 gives 1.00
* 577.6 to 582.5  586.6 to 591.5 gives 1.04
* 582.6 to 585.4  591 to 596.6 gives 0.98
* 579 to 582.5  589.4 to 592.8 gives 1.03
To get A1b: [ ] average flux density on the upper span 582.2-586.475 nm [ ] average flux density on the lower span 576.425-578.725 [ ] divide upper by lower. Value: 1.01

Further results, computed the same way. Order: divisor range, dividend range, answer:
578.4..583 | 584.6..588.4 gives 1.02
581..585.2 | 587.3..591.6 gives 0.98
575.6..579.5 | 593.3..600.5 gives 0.95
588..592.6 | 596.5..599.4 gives 1.04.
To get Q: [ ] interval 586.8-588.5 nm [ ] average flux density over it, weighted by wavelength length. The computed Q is 37.9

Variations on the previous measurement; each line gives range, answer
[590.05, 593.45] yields 36.7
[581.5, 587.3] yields 36.9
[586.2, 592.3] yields 36.4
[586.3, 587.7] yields 37.9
